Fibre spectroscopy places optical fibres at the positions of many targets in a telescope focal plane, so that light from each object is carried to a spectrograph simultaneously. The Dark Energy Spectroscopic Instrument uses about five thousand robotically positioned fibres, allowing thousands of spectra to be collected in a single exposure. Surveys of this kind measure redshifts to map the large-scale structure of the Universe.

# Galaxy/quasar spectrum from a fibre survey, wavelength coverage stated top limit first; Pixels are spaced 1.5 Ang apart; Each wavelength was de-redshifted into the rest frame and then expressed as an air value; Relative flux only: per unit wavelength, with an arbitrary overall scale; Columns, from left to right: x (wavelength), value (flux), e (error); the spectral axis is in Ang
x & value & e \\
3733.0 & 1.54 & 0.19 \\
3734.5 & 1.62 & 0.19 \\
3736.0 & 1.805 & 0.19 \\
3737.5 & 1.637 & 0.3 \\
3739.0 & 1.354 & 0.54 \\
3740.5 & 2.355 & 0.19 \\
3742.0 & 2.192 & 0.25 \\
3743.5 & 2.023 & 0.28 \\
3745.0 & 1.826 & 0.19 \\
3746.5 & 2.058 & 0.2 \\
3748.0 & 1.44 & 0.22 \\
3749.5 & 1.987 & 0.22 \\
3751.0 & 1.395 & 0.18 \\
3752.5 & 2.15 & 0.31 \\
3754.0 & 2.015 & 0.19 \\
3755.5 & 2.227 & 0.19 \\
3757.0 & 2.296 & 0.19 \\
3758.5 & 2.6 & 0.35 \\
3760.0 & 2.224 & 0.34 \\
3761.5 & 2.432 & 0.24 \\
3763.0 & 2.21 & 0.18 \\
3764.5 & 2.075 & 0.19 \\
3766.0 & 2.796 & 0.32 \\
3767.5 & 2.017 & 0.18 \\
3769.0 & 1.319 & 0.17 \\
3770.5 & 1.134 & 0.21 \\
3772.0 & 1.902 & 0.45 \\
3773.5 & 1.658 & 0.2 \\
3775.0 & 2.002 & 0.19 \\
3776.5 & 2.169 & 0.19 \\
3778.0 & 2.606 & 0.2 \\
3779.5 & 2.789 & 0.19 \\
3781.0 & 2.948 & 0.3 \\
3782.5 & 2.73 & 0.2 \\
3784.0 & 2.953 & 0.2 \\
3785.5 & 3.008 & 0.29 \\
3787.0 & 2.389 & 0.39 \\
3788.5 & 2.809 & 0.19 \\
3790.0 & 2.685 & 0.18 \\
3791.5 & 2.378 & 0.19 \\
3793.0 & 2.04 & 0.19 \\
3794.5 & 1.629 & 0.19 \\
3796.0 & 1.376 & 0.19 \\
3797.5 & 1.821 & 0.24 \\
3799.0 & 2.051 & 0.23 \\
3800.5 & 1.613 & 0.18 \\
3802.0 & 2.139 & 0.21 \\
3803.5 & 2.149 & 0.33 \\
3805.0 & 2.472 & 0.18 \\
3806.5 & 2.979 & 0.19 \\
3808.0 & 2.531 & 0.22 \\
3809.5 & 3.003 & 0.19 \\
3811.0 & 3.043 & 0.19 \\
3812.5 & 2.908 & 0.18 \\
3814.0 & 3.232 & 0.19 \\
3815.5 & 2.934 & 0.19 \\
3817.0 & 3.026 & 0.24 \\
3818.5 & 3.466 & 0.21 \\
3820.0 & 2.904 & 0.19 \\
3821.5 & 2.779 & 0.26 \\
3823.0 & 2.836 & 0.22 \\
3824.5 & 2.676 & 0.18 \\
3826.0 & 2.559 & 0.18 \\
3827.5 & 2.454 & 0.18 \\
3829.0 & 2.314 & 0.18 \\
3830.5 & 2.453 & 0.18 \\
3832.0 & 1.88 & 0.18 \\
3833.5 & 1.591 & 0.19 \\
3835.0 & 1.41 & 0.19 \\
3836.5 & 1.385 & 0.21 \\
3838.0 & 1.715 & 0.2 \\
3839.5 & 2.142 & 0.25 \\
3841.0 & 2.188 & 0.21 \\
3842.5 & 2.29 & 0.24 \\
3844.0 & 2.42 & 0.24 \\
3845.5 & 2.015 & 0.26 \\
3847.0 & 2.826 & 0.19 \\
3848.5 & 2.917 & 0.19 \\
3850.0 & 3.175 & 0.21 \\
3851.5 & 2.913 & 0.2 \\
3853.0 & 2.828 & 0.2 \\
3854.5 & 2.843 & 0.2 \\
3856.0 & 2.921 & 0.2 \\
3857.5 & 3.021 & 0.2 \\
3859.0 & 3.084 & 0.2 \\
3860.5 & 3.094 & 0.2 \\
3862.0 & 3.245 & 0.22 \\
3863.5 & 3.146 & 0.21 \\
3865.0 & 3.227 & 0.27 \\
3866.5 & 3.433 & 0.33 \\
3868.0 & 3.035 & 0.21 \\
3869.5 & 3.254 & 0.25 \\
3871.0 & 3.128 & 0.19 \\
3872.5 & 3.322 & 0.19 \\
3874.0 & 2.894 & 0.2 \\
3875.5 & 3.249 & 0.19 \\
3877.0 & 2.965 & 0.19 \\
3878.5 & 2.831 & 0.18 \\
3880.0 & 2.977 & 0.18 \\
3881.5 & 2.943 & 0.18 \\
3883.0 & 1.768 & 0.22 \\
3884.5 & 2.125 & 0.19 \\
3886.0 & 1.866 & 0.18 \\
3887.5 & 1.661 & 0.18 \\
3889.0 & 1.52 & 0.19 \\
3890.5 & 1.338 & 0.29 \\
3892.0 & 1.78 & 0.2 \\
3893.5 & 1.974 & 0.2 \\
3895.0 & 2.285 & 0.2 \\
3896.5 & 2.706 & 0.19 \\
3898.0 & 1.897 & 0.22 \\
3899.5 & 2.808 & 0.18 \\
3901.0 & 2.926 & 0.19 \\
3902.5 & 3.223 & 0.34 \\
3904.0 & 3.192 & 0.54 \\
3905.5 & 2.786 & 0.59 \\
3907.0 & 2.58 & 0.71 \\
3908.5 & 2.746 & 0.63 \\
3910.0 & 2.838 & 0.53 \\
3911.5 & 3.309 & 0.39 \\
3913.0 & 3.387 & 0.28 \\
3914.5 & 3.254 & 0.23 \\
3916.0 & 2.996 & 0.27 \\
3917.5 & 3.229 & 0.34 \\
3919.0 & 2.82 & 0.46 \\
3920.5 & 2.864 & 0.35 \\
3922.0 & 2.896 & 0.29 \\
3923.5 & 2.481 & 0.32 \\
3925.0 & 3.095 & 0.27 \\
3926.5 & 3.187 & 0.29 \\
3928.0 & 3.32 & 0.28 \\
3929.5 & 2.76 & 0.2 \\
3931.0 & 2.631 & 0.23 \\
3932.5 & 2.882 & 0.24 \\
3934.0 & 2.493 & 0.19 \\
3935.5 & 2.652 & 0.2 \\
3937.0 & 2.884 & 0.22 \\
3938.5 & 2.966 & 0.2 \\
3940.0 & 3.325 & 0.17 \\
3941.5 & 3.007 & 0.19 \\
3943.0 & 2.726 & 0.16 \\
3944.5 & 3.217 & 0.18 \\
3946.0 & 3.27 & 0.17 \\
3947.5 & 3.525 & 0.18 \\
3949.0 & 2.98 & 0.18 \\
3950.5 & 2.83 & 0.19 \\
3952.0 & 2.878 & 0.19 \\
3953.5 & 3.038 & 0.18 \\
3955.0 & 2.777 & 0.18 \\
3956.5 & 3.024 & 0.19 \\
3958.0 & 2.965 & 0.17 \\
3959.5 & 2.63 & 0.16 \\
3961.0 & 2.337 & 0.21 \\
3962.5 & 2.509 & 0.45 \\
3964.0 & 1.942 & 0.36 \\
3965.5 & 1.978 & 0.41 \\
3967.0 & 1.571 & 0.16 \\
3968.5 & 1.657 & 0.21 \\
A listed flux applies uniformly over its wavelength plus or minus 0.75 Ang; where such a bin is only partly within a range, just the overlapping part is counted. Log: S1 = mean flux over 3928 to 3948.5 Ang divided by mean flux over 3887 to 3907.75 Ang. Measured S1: 1.3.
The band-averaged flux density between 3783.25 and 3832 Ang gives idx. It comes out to 2.54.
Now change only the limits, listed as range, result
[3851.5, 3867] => 3.07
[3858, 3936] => 2.77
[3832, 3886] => 2.67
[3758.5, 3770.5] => 2.12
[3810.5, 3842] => 2.47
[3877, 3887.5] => 2.4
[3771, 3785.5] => 2.43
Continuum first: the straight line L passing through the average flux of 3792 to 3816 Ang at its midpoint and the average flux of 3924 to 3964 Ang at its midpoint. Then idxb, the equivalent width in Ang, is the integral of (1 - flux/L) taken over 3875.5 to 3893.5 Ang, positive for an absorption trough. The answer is 3.2 Ang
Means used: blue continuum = 2.36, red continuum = 2.9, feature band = 2.2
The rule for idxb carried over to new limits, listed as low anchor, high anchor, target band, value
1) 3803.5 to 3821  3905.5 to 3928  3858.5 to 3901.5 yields 4.7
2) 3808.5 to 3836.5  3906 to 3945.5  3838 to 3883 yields -2.3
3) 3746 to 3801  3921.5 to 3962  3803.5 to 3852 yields -2.8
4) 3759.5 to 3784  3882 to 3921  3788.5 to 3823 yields -3.3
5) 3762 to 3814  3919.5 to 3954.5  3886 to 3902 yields 3.9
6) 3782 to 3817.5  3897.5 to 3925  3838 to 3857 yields 0.6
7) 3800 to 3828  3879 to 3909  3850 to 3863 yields -2.4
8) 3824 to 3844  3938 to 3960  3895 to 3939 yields -2.0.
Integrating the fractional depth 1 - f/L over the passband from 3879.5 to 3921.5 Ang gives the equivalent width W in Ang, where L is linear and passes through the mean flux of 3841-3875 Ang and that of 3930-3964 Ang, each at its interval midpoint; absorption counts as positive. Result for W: 4.92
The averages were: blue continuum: 2.94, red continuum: 2.87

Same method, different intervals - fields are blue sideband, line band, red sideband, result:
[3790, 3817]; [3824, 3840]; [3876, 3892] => 2.0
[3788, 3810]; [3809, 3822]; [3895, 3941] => -4.0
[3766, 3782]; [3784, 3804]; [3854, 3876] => 1.1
